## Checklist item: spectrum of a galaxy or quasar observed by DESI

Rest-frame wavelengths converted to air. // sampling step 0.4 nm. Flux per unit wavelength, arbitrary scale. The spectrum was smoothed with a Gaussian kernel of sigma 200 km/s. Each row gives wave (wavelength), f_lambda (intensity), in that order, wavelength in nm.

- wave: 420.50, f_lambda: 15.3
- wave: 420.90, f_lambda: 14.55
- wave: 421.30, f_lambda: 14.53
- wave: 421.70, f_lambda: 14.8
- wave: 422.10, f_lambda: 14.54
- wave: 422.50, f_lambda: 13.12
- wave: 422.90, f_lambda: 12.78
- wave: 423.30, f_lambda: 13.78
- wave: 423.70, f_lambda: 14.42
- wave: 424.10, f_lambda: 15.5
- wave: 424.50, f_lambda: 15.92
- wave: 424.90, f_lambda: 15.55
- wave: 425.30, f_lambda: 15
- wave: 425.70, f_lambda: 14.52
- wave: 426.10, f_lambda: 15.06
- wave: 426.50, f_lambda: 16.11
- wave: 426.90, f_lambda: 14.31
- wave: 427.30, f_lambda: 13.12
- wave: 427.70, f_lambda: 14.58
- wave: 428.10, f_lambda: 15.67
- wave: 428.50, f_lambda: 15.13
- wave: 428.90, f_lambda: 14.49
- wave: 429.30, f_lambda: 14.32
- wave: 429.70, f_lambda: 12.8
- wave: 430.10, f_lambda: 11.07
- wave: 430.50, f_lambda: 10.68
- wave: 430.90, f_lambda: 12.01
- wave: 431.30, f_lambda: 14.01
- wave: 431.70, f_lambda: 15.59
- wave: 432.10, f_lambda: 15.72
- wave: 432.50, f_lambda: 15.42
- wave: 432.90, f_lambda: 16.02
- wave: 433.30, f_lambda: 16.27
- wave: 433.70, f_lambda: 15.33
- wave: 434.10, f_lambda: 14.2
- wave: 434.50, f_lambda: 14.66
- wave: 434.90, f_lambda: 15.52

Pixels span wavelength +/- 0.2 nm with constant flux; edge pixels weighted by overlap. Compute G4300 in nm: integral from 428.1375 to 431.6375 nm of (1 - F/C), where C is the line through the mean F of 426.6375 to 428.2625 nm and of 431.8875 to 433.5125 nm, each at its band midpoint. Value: 0.42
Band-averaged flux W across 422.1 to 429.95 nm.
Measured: 14.5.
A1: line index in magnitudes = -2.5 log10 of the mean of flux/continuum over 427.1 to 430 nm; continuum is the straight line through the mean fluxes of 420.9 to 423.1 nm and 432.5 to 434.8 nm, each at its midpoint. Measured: 0.04 mag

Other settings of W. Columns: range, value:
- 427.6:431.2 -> 13.4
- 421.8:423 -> 13.6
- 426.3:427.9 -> 14.5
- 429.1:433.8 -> 14.1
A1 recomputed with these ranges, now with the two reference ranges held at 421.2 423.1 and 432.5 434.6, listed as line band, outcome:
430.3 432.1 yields 0.13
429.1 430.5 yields 0.19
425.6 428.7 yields -0.02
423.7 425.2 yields -0.09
